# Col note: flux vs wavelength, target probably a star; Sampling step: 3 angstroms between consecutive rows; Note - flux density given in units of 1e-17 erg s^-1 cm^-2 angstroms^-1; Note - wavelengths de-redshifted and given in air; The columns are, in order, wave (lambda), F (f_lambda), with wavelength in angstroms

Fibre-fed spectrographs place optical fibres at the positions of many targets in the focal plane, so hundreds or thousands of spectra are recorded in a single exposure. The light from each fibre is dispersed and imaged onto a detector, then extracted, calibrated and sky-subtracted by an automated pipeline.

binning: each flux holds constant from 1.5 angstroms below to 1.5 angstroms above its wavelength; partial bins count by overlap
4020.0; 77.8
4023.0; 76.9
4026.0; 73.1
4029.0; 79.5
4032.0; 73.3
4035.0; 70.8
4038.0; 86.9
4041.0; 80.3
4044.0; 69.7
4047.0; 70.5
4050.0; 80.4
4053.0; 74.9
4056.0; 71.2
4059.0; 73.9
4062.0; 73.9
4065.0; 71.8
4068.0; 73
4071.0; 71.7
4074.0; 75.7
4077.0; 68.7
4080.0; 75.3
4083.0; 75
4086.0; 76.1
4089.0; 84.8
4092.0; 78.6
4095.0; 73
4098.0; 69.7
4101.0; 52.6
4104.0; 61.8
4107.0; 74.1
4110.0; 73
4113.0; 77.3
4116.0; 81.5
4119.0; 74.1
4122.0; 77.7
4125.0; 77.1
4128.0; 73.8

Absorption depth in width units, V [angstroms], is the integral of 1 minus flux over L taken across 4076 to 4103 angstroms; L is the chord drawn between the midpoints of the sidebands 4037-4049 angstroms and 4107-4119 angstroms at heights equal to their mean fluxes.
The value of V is 1.4 angstroms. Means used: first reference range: 76.6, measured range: 72.5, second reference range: 76.5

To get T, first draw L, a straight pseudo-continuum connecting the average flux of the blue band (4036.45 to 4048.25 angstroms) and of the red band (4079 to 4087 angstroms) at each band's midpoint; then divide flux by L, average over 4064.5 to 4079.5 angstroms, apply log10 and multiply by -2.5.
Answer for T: 0.05 mag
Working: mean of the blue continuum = 77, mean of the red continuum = 75.4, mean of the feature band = 72.4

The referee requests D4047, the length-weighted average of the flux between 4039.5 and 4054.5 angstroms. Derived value 75.2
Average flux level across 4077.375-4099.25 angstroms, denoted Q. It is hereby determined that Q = 75.8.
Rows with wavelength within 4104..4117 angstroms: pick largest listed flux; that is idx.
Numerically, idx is 81.5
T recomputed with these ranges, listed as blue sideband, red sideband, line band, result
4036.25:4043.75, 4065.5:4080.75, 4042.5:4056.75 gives 0.071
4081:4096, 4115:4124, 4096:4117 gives 0.114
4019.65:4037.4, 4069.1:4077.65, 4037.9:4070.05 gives -0.011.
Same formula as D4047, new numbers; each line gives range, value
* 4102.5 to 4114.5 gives 71.5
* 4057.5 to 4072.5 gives 72.9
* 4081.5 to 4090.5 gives 78.6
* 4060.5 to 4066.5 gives 72.9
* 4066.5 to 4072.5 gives 72.4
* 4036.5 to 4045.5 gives 79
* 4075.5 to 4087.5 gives 73.8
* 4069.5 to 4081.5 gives 72.9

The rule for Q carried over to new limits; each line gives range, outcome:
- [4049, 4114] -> 72.9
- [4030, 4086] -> 74.4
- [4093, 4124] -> 71.7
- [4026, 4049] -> 75.8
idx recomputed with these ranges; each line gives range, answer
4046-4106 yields 84.8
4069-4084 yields 75.7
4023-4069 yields 86.9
